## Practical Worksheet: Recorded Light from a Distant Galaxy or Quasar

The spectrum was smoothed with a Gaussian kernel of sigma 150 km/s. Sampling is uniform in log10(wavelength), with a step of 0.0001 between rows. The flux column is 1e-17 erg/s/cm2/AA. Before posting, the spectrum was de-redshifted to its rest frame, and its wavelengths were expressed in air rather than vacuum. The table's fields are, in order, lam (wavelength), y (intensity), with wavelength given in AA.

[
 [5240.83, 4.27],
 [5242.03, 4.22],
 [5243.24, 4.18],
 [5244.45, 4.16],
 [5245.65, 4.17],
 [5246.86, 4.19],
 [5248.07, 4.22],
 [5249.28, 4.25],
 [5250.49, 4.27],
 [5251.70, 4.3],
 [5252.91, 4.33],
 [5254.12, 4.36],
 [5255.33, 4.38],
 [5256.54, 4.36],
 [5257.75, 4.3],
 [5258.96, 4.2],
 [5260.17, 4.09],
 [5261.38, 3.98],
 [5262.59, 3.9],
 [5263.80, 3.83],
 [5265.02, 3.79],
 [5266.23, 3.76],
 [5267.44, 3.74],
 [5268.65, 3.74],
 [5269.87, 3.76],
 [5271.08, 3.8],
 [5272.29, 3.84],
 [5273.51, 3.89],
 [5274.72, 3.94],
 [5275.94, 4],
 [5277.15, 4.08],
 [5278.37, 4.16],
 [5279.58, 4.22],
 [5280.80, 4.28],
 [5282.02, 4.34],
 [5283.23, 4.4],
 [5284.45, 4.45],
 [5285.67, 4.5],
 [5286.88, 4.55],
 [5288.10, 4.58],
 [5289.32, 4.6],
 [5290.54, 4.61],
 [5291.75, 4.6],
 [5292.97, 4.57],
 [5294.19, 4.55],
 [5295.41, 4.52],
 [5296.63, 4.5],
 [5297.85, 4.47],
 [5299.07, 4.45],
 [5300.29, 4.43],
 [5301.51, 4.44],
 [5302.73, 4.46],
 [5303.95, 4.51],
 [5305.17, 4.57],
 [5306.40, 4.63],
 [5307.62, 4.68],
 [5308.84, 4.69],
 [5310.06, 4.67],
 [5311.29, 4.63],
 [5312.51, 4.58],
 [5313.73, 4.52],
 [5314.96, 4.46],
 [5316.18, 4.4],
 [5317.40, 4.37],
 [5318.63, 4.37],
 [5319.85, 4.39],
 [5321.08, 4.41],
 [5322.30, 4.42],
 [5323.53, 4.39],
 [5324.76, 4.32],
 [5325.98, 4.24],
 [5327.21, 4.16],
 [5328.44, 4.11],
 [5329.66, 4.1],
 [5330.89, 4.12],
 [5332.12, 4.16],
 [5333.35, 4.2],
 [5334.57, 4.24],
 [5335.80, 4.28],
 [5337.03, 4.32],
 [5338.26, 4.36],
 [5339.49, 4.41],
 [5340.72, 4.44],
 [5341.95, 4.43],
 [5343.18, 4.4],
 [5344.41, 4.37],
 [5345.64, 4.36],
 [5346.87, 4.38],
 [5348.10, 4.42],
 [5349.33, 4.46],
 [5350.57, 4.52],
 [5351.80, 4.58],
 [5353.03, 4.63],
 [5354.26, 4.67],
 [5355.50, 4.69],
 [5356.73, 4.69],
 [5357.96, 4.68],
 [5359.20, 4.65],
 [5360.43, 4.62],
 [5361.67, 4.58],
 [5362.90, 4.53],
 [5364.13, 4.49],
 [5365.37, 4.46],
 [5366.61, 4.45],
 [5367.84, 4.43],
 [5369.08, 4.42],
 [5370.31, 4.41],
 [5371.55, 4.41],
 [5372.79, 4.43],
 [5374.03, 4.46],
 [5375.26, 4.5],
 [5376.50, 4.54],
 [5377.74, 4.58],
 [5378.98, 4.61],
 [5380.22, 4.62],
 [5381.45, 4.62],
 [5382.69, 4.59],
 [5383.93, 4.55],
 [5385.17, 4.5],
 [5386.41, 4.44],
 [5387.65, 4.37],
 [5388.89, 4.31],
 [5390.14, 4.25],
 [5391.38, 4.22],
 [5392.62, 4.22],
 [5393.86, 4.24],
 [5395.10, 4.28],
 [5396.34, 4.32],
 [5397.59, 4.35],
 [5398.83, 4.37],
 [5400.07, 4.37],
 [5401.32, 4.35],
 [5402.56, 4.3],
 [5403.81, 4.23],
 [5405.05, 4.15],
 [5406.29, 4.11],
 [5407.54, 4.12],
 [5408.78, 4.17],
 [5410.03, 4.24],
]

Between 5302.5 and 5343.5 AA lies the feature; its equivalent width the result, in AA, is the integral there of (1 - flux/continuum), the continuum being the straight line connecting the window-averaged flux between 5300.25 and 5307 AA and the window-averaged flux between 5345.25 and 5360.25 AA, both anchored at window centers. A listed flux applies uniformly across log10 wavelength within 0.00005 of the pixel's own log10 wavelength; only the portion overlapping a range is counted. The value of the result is 1.24 AA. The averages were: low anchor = 4.51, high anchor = 4.57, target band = 4.39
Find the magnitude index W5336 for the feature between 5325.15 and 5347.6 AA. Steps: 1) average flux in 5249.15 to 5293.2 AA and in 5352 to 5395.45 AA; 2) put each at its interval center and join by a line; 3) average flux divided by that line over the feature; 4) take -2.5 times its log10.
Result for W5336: 0.02 mag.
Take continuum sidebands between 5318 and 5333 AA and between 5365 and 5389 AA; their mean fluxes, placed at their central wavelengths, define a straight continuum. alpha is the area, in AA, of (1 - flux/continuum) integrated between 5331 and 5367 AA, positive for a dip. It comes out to -0.8 AA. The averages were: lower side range 4.26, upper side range 4.49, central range 4.46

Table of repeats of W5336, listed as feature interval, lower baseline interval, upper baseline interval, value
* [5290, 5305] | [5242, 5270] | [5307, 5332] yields -0.05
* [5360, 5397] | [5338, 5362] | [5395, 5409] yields -0.02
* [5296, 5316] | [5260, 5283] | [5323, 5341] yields -0.10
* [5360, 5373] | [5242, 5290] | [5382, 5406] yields -0.04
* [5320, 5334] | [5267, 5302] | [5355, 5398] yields 0.03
